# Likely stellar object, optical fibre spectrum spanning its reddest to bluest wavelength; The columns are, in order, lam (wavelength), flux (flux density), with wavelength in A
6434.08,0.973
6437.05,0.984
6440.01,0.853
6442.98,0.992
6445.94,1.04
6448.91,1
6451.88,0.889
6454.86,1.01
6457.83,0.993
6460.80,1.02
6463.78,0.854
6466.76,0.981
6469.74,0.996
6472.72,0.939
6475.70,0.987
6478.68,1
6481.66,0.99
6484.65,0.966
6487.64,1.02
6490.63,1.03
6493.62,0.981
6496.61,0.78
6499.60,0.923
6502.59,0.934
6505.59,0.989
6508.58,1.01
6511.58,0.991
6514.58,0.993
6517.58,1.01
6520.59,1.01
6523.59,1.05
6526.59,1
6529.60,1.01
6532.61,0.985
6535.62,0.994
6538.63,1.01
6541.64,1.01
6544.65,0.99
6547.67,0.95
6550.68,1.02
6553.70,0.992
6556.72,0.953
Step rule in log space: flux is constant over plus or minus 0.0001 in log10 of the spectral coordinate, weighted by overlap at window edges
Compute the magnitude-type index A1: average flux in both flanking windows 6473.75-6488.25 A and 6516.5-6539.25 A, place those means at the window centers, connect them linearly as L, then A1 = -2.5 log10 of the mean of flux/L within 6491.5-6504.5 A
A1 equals 0.094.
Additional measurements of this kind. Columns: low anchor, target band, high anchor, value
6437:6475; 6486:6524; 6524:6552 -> 0.01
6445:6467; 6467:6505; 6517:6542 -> 0.03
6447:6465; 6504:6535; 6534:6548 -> -0.02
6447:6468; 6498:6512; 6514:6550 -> 0.02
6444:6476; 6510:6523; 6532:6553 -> -0.02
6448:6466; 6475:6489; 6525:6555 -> -0.02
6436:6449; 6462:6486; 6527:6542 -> 0.02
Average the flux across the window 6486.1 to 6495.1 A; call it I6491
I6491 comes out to 1.01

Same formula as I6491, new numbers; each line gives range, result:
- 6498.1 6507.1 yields 0.95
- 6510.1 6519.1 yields 0.997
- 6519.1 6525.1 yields 1.03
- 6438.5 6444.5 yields 0.925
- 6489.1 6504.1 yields 0.93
